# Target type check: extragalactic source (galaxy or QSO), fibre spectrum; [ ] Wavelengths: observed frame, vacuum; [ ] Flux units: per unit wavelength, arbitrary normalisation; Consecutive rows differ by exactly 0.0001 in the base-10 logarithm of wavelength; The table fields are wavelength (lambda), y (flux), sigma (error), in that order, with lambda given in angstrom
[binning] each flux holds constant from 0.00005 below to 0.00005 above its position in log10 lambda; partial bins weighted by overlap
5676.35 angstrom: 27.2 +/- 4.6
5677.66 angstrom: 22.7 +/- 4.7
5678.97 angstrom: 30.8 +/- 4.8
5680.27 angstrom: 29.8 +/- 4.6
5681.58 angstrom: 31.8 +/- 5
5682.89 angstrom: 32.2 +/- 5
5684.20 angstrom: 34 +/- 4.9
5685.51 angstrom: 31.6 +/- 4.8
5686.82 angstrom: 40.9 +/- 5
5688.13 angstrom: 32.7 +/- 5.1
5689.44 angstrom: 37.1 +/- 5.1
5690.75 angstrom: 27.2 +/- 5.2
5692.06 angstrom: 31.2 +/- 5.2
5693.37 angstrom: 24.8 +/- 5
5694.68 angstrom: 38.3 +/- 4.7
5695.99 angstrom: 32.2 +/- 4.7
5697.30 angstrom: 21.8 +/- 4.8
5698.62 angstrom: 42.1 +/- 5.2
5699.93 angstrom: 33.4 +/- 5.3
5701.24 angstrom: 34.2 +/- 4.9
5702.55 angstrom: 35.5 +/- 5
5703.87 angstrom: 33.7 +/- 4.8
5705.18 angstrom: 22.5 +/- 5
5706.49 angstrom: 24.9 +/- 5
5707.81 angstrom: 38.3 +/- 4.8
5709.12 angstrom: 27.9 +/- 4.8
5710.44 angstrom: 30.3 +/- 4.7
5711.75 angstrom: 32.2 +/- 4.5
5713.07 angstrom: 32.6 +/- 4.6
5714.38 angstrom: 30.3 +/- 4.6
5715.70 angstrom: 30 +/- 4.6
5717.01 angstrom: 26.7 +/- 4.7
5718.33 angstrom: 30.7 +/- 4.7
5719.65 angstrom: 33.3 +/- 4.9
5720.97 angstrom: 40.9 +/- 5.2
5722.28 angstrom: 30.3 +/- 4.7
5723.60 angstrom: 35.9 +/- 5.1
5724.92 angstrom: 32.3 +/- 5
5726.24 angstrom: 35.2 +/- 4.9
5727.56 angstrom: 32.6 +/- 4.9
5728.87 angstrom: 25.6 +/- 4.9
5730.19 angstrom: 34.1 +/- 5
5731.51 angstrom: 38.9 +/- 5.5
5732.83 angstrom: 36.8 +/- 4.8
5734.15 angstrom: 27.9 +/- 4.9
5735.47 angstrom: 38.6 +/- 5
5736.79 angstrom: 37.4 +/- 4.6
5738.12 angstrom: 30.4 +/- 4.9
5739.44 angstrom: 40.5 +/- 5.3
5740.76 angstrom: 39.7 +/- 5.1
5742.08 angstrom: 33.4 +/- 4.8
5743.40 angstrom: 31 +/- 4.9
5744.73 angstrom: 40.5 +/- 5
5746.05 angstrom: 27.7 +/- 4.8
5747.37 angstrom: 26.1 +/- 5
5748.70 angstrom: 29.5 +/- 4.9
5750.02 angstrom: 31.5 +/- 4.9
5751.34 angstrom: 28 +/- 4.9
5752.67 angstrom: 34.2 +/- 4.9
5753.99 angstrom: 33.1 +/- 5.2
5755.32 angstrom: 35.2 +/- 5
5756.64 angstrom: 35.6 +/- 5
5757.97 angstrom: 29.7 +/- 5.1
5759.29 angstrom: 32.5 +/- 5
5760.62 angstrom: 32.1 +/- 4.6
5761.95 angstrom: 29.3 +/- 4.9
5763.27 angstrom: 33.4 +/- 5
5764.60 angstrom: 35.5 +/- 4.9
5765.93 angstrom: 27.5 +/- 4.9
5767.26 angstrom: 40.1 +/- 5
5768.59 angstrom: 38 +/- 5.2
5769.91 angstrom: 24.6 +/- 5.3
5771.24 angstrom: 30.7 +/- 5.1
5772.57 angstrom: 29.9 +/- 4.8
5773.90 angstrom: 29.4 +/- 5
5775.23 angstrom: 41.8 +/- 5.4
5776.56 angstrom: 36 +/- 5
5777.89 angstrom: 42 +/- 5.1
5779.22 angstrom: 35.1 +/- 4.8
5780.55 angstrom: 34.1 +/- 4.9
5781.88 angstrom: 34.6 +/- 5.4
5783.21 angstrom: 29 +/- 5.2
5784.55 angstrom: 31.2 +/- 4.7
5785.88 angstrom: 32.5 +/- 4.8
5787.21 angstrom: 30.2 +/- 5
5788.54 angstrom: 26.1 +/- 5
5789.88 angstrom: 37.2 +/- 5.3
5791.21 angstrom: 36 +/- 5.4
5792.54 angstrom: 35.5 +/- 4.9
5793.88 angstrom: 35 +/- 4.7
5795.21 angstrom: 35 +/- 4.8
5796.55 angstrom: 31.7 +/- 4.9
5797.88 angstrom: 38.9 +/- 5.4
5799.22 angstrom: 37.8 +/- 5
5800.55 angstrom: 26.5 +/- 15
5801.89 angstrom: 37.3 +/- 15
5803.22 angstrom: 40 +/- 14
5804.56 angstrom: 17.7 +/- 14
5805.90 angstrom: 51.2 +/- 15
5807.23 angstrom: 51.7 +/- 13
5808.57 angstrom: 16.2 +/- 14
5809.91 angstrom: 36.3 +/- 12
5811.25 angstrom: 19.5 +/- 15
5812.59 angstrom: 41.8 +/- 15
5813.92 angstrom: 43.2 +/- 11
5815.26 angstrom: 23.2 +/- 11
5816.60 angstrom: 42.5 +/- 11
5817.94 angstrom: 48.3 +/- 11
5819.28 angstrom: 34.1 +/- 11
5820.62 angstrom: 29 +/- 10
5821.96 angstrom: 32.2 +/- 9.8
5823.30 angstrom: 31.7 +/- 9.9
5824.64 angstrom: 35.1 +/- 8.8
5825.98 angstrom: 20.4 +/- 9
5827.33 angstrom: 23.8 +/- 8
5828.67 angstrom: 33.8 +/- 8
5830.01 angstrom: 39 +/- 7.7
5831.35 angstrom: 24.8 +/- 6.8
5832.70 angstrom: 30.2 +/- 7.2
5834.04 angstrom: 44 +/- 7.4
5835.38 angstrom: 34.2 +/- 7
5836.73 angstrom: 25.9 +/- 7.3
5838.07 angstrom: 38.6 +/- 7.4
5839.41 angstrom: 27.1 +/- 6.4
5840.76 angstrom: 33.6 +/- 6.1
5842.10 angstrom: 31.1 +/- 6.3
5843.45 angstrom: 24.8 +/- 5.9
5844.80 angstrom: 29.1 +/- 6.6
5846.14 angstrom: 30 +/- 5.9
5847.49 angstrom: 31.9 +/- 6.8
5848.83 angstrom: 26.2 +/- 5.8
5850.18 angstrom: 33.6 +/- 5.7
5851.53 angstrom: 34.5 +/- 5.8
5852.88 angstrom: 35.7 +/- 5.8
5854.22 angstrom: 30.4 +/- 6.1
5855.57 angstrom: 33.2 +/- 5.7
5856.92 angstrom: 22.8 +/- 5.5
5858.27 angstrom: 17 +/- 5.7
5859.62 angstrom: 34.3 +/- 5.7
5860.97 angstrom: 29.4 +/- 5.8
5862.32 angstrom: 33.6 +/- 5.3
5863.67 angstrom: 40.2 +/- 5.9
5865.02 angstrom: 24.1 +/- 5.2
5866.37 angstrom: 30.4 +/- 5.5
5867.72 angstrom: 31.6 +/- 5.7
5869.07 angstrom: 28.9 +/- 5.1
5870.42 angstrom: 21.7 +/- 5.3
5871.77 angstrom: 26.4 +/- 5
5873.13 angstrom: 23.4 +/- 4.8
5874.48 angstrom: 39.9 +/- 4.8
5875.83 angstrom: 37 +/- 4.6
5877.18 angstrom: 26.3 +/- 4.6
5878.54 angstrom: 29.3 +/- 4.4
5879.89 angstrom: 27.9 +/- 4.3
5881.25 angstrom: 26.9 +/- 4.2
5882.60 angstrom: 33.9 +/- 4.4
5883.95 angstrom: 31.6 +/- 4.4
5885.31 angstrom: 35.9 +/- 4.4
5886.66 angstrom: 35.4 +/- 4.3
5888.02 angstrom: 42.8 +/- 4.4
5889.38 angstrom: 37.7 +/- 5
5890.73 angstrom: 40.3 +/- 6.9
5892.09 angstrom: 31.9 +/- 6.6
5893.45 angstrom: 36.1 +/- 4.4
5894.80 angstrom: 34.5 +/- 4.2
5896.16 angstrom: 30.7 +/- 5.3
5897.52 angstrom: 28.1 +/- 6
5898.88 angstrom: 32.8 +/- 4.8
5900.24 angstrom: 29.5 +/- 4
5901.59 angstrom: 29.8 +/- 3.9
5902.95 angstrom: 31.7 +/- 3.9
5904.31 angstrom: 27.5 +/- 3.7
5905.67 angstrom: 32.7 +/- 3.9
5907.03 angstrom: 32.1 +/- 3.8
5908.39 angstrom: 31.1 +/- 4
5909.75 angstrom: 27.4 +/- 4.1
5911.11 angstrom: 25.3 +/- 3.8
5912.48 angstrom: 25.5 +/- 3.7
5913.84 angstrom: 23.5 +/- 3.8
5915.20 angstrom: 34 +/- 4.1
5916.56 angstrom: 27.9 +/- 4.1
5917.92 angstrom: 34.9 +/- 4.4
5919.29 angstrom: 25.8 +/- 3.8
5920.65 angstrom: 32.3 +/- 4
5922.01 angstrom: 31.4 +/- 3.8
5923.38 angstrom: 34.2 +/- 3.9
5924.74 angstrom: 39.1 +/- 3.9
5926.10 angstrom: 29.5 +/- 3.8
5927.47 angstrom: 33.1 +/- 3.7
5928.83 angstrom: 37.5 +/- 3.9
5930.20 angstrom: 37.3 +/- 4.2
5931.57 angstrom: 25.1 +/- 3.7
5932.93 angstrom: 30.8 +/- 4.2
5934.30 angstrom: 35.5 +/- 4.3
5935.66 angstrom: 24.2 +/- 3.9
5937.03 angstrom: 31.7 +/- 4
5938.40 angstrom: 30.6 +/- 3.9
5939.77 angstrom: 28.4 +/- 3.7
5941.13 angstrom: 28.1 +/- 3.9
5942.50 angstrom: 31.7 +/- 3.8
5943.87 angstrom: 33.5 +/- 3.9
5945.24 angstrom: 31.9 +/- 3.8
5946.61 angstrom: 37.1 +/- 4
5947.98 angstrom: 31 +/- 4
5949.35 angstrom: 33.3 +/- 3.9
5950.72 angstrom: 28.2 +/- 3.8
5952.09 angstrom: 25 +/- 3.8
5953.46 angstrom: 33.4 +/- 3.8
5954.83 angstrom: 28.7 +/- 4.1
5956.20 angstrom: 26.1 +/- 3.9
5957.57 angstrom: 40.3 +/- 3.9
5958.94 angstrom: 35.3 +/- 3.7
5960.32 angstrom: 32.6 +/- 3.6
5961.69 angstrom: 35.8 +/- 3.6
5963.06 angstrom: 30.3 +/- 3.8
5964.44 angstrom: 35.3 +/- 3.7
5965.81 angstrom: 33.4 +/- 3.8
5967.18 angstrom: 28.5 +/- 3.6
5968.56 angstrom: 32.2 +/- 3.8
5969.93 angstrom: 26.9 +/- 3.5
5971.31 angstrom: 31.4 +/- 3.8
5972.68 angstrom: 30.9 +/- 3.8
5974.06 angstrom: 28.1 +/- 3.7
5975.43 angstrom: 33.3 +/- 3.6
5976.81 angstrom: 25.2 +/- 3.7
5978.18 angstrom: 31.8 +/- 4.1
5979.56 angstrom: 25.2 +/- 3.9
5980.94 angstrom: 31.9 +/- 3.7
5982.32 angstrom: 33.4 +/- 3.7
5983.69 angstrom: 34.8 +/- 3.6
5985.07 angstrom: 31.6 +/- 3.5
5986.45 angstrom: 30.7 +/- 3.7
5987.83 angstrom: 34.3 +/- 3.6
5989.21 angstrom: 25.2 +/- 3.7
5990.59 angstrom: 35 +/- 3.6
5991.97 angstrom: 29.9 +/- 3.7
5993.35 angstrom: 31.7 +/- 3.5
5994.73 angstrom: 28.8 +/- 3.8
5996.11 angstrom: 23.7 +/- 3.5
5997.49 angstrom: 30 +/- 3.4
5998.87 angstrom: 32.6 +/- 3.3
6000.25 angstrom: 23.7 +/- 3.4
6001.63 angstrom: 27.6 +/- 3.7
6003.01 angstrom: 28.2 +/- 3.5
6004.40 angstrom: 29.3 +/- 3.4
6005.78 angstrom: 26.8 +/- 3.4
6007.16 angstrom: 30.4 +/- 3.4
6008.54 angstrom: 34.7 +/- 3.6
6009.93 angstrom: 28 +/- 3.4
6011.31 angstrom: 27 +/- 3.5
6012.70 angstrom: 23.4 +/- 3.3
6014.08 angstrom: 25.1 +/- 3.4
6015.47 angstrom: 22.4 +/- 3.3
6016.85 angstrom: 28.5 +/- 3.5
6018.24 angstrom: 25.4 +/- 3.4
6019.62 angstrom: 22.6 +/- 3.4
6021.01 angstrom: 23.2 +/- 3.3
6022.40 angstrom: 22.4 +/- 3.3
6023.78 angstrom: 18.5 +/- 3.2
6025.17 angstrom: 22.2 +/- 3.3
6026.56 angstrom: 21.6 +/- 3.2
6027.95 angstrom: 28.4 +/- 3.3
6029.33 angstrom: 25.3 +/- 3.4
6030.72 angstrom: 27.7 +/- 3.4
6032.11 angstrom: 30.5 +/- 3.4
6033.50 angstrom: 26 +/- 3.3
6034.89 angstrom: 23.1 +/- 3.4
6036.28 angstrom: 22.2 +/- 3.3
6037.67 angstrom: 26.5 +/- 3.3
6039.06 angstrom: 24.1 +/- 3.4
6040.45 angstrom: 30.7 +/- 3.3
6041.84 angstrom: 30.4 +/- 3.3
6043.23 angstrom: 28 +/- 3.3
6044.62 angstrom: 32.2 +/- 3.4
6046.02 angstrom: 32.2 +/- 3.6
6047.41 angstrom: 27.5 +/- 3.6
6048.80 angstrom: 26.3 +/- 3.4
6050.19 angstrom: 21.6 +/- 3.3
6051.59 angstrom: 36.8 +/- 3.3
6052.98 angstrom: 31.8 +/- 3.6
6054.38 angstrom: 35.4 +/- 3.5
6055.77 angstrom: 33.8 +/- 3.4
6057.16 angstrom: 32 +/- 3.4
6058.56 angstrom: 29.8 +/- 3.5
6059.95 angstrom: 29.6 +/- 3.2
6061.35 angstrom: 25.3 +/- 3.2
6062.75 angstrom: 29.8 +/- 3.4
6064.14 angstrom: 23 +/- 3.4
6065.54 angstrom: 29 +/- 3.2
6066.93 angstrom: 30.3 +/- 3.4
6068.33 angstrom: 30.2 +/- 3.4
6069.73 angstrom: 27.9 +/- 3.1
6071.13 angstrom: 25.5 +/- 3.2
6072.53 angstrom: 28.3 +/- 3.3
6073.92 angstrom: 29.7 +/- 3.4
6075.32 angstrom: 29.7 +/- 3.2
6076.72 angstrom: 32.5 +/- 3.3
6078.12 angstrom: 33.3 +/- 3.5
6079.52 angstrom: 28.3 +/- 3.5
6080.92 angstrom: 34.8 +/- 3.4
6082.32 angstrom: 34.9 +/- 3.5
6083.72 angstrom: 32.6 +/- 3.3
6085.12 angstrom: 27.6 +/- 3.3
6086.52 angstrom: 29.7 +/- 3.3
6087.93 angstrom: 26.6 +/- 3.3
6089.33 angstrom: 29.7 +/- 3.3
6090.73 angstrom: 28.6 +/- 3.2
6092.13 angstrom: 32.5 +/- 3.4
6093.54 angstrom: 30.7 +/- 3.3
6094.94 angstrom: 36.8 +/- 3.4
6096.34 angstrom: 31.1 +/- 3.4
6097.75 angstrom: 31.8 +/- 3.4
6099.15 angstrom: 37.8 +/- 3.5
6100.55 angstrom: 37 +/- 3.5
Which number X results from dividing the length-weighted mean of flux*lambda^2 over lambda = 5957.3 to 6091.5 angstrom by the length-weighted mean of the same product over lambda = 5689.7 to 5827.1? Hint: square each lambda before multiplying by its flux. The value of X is 1.0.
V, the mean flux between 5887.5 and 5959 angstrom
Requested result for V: 31.6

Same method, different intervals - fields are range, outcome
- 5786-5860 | 32.5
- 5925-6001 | 31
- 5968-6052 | 28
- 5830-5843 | 32.4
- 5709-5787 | 33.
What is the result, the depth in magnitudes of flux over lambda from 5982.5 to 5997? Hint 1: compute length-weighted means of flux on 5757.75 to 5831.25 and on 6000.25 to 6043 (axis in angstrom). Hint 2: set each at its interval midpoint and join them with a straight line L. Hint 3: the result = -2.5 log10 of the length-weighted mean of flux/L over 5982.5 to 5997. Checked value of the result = -0.134 mag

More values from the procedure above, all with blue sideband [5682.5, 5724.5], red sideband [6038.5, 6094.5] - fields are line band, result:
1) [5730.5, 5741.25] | -0.133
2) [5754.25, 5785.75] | -0.053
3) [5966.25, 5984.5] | 0.004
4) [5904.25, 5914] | 0.090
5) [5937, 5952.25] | -0.014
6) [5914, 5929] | -0.050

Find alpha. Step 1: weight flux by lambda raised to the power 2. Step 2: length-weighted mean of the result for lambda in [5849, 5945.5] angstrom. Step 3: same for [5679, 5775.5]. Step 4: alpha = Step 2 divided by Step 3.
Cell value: 1.01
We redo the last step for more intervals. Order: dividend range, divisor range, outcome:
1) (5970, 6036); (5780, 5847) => 0.90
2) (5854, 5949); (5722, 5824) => 0.96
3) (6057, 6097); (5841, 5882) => 1.08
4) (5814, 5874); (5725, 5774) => 0.97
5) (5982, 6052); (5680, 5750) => 0.94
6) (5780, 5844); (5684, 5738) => 1.06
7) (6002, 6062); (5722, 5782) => 0.90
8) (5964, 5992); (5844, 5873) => 1.09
